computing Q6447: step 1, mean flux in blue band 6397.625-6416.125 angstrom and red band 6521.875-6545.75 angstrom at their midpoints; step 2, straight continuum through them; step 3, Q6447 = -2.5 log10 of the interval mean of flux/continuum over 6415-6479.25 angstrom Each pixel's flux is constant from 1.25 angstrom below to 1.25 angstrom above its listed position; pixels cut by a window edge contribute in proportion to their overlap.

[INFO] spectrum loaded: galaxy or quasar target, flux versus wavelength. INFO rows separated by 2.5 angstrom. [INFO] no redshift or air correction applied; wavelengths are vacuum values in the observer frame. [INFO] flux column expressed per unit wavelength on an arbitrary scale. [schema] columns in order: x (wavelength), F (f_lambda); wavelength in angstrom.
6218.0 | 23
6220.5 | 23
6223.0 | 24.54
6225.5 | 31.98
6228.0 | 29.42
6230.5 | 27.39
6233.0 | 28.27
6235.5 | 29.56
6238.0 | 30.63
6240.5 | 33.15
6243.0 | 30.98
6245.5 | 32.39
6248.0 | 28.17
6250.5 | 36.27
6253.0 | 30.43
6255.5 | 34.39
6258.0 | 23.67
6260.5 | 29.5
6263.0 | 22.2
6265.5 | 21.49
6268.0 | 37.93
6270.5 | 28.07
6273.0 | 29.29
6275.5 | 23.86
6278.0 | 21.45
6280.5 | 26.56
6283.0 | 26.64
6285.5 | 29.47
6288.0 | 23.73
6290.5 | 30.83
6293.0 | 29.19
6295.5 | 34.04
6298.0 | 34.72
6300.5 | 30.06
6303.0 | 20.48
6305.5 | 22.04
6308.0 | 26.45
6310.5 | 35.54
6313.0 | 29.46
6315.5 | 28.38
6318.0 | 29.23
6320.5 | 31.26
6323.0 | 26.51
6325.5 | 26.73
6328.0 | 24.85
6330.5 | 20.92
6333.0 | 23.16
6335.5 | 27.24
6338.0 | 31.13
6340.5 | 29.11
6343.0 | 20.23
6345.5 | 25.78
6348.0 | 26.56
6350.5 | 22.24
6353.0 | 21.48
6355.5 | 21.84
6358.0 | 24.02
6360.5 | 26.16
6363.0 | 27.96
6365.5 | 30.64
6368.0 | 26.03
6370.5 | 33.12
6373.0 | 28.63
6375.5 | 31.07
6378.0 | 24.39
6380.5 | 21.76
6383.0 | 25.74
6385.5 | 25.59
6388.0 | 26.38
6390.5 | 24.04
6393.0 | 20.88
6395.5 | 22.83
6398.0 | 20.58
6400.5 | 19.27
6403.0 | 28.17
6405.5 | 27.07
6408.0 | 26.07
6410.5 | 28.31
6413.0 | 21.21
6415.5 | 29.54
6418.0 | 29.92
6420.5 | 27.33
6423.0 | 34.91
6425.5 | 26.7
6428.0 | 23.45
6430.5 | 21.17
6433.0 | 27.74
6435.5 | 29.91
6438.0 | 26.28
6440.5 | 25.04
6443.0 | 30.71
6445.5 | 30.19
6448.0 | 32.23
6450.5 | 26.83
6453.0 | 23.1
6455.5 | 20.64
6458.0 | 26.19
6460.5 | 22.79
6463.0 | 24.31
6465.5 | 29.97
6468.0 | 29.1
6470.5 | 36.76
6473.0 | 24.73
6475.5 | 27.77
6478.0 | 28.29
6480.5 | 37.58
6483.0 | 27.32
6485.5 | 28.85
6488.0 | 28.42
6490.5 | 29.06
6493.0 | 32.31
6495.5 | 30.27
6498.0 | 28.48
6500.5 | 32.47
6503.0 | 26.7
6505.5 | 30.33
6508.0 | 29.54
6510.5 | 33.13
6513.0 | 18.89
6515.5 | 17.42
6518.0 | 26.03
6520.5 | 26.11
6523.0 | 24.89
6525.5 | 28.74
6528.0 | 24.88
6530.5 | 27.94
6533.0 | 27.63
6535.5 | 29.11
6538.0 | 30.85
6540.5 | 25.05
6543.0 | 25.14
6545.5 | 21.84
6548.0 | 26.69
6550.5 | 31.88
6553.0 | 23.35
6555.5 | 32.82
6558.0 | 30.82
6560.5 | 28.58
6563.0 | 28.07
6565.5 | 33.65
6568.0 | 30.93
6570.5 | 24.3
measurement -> -0.08 mag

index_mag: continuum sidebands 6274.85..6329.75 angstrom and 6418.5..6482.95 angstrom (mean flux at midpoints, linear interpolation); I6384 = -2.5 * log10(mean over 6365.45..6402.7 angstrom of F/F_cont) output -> 0.10 mag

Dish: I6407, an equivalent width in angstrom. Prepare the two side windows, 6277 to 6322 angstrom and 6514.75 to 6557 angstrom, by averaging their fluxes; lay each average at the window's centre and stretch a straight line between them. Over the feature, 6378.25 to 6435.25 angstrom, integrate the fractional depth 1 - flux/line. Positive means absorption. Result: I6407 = 4.3 angstrom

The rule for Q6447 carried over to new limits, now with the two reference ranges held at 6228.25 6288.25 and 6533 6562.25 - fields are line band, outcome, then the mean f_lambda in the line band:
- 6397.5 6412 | 0.13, 25.1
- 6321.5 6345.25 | 0.11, 25.6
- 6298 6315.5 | 0.02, 27.9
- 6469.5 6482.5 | -0.10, 30.7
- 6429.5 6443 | 0.06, 26.6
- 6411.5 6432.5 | 0.05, 26.8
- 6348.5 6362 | 0.21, 23.4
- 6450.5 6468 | 0.13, 25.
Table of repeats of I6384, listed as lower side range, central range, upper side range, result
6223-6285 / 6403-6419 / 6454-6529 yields 0.041 mag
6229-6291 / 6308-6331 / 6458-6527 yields 0.010 mag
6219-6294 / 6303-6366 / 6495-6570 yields 0.082 mag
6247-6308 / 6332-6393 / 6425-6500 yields 0.084 mag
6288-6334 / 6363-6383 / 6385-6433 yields -0.057 mag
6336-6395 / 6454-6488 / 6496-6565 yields -0.046 mag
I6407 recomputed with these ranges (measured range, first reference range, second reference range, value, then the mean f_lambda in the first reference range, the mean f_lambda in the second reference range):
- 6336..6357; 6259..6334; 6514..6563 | 1.9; 27.5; 26.8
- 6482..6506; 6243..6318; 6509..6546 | -2.8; 28.6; 25.9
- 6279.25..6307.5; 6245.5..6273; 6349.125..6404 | 0.2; 29.4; 25.1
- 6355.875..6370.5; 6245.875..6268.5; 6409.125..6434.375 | 0.3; 29.2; 27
